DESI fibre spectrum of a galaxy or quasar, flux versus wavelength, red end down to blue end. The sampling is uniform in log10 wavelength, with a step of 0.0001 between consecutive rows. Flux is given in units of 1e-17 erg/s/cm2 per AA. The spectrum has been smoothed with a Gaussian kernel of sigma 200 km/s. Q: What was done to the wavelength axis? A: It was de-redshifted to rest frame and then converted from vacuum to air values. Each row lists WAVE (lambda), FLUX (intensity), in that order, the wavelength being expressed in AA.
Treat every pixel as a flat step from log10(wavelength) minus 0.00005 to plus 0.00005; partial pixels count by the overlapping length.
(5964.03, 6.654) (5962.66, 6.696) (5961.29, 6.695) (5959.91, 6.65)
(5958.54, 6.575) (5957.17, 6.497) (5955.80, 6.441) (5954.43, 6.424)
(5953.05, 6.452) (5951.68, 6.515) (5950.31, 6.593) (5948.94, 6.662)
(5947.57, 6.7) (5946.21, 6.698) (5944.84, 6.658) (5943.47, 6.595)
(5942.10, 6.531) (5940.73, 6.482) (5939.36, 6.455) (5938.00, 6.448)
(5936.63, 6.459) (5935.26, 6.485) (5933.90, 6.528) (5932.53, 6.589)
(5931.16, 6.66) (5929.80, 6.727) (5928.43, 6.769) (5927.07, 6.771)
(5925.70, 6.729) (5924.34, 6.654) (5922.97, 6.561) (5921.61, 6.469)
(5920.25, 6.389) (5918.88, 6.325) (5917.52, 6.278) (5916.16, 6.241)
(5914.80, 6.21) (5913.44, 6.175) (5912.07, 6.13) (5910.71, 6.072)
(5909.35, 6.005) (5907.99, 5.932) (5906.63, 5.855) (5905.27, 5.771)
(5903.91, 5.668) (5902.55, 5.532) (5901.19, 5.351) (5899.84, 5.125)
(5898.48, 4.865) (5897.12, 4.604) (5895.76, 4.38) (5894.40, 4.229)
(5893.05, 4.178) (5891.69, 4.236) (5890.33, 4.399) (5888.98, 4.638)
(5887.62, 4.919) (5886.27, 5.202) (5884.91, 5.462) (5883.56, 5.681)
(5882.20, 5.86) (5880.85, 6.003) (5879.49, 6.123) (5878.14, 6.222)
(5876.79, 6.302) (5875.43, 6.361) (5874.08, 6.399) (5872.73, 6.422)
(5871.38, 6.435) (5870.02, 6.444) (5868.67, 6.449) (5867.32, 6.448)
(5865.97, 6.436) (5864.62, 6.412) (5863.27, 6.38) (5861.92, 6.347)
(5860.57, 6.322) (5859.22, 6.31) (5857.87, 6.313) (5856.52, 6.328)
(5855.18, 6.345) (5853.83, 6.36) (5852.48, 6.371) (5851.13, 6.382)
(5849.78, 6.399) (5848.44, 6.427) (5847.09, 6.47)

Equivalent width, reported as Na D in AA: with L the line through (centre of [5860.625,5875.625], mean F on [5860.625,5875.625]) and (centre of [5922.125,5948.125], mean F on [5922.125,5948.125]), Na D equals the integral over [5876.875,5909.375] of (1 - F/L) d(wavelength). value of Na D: 6.1 AA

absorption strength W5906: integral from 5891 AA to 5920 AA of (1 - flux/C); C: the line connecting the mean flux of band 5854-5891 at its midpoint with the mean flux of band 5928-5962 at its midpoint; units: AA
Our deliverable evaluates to 3.6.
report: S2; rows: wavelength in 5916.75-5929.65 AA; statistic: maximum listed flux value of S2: 6.771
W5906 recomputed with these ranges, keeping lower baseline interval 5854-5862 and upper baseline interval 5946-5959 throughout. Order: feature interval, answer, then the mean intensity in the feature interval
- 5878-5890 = 1.7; 5.51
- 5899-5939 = 1.5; 6.24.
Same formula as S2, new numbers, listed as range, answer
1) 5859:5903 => 6.449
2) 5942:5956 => 6.7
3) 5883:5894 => 5.681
